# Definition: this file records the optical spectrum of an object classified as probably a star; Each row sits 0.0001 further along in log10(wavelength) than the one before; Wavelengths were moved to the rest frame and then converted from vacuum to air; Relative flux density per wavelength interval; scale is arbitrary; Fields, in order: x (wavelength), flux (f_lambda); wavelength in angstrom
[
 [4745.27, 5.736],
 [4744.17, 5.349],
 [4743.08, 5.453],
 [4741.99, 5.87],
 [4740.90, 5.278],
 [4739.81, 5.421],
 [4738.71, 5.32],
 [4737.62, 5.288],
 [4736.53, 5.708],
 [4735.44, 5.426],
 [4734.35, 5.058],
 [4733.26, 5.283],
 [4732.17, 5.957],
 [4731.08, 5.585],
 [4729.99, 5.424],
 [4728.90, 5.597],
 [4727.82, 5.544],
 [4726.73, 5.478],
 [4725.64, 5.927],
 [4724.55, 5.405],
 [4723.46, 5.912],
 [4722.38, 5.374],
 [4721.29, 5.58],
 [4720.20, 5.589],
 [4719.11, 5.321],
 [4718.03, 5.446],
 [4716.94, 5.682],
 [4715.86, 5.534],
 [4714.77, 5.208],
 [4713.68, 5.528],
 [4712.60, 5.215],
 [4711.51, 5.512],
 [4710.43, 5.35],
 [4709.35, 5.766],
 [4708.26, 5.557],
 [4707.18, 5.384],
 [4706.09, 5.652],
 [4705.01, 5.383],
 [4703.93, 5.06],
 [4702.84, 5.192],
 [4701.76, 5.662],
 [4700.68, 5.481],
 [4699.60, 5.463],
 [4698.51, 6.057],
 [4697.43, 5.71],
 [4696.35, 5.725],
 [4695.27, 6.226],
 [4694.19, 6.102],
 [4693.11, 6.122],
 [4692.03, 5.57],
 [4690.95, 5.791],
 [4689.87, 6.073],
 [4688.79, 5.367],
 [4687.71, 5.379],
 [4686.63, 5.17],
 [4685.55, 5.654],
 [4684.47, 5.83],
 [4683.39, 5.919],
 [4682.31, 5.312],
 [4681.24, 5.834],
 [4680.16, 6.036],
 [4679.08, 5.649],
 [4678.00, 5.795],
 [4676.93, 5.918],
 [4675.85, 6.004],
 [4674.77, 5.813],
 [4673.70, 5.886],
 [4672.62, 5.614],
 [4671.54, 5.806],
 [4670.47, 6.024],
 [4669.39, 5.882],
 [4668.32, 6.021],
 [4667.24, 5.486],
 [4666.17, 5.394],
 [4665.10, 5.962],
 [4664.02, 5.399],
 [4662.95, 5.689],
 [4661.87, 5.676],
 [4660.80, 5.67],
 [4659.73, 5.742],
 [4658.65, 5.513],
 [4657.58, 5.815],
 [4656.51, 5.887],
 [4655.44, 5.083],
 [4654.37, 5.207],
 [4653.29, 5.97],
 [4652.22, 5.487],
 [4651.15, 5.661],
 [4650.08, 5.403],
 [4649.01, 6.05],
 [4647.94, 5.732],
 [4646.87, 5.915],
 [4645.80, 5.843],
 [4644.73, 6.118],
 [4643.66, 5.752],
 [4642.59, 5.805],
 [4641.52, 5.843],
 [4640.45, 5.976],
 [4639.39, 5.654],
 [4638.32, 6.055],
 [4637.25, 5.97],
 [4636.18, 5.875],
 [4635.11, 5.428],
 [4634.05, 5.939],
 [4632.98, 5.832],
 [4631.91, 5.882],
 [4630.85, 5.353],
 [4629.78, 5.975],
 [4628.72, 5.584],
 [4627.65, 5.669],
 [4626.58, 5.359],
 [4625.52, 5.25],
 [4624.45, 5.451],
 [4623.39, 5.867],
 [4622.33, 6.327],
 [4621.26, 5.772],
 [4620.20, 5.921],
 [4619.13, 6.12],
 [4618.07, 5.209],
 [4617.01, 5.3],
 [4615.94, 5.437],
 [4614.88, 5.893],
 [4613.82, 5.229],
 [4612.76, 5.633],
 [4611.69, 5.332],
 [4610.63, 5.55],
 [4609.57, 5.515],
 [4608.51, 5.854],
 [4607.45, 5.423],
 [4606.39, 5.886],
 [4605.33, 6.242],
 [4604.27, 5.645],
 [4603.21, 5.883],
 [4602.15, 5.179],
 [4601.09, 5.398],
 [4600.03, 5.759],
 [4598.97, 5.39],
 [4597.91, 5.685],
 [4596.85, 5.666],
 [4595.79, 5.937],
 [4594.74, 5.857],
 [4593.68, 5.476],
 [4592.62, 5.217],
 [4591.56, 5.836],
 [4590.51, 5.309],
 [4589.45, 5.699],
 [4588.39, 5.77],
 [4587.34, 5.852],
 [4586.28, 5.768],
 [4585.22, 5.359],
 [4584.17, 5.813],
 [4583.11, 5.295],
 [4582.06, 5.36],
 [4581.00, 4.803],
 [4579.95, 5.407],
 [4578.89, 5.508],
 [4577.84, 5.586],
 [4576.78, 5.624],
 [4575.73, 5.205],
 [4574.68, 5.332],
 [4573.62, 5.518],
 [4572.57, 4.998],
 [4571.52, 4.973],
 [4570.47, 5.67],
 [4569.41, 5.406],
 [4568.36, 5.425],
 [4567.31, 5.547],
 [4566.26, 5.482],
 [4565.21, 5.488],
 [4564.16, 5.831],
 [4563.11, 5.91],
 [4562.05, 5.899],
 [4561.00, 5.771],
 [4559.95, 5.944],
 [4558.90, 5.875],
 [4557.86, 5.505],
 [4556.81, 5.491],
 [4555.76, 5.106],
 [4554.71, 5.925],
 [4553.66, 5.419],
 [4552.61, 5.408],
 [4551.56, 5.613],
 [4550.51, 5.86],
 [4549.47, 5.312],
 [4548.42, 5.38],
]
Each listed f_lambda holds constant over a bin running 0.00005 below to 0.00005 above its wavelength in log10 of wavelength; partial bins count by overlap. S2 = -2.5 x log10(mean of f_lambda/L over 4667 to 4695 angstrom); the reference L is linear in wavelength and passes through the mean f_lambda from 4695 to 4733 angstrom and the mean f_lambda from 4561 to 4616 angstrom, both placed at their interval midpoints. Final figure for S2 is -0.04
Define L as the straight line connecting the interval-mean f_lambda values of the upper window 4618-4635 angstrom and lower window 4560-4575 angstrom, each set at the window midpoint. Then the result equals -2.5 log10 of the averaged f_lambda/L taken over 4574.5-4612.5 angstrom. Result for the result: 0.01 mag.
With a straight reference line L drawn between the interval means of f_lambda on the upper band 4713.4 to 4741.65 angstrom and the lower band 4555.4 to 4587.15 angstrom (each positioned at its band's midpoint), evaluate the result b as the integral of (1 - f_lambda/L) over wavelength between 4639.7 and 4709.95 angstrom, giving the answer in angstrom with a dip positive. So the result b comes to -2.66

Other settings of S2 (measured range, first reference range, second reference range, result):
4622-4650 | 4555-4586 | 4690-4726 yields -0.046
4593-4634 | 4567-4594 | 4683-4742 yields -0.034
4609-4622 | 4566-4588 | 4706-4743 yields -0.027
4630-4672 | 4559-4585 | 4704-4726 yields -0.046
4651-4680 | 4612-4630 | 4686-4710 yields -0.015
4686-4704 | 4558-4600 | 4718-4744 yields -0.029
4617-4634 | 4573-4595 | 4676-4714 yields -0.028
